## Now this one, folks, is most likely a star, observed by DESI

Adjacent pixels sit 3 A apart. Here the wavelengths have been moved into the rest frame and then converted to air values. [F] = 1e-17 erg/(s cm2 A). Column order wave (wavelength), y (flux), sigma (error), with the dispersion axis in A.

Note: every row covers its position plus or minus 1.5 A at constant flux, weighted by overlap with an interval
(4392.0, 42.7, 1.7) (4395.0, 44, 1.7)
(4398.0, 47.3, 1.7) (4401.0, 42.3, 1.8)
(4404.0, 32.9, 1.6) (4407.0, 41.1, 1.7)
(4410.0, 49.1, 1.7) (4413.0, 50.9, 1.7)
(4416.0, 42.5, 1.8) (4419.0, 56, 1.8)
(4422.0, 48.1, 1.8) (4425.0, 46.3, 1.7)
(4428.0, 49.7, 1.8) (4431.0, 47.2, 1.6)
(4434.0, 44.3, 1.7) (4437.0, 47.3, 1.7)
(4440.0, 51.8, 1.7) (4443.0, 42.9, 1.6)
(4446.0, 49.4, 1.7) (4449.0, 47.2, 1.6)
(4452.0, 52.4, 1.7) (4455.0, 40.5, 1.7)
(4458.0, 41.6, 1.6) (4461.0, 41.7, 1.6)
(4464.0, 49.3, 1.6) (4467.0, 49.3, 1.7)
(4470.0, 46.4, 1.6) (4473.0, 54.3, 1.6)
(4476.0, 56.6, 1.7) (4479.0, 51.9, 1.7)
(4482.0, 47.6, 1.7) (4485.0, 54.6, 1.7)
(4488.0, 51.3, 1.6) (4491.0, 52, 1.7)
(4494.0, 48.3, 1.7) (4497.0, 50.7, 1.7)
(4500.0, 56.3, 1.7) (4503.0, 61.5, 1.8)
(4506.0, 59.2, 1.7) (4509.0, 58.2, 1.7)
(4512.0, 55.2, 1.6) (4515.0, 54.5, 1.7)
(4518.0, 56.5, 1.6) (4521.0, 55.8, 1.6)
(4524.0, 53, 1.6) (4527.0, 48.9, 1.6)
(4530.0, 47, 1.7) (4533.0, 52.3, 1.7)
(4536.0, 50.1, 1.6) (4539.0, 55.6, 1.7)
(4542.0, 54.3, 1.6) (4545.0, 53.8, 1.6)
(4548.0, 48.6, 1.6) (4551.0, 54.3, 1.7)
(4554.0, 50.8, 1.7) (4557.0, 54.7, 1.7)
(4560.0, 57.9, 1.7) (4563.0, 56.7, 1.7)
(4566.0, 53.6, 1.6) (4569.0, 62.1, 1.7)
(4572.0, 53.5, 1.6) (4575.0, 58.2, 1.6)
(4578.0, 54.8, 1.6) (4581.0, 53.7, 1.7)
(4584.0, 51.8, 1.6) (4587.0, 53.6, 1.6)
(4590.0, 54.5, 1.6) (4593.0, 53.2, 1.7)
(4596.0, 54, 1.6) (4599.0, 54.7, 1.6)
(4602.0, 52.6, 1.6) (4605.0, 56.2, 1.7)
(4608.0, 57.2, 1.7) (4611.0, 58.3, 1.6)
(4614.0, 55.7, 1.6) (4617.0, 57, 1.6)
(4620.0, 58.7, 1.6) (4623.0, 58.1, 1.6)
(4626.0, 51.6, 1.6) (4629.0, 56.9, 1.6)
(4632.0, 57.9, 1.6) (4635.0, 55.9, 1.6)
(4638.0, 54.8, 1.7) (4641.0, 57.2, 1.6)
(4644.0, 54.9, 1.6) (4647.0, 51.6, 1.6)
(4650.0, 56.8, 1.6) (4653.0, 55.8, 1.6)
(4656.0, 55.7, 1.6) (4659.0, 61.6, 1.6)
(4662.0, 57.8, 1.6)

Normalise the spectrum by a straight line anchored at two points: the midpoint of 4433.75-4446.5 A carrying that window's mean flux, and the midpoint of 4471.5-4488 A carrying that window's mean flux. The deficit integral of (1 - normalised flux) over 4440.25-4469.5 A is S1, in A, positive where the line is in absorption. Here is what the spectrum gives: 1.78 A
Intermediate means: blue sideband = 47.2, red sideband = 52.8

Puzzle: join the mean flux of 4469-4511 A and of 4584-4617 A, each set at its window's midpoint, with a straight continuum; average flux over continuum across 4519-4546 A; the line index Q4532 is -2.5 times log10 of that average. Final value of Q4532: 0.04 mag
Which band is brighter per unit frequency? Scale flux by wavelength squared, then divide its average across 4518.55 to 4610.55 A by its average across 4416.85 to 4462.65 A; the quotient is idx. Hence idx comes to 1.21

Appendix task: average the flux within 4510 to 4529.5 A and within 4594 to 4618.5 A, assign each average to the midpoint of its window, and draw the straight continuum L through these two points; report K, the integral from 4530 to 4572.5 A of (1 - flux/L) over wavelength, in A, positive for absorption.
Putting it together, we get 0.40 A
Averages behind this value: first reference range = 53.7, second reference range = 55.7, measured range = 53.9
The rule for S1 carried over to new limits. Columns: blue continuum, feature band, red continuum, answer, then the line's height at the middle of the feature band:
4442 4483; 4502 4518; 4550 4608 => -2.1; 50.8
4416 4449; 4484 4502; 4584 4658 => -0.7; 50.4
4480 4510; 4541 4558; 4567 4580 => 1.0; 56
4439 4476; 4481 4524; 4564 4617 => -3.7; 50.1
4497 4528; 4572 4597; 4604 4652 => 0.8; 56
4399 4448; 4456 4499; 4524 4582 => -0.2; 49.4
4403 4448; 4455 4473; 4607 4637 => 1.0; 48.7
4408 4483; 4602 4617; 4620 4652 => -0.5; 54.7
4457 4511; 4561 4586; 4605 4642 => -0.3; 54.9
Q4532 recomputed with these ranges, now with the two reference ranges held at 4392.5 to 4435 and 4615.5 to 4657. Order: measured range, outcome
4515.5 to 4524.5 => -0.10 mag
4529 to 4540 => 0.00 mag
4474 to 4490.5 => -0.08 mag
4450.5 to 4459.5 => 0.07 mag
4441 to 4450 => 0.01 mag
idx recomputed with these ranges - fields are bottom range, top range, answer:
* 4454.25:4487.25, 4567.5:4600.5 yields 1.18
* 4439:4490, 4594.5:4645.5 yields 1.23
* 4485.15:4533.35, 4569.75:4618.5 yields 1.06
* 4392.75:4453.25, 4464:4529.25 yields 1.18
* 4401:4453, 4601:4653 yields 1.31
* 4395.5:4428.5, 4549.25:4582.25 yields 1.29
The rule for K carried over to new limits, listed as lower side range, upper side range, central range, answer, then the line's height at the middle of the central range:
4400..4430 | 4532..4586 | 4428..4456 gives 0.2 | 47.5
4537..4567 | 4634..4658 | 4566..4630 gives -0.9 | 54.7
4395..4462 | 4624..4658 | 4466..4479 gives -1.0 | 48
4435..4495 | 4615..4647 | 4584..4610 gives 0.1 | 54.6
